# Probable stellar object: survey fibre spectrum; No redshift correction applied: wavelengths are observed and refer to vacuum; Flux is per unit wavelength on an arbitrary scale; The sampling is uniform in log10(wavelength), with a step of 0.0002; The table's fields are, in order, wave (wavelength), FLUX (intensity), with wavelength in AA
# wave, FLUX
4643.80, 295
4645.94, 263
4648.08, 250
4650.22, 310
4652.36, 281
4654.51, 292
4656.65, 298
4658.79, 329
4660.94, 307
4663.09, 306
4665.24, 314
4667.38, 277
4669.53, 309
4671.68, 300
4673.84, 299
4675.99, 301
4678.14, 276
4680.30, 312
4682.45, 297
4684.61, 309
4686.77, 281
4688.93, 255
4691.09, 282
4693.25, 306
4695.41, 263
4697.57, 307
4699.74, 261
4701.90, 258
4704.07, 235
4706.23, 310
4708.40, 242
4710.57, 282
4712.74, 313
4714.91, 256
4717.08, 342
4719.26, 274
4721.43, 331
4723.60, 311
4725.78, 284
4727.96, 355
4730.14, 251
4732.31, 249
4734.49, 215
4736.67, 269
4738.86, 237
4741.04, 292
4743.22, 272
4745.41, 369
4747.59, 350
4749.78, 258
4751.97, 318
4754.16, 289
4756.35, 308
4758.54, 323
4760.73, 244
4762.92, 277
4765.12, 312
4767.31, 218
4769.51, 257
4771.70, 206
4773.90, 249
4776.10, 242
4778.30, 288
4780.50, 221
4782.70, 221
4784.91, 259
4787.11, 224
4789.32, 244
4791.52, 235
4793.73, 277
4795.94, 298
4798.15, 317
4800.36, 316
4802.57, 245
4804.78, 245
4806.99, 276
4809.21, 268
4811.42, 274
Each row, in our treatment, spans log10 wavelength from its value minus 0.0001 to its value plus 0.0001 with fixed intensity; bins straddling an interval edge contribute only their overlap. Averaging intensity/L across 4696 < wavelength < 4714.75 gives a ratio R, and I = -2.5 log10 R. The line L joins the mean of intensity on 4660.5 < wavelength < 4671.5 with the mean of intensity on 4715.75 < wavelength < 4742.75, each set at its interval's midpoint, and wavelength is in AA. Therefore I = 0.06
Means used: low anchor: 302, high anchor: 284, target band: 275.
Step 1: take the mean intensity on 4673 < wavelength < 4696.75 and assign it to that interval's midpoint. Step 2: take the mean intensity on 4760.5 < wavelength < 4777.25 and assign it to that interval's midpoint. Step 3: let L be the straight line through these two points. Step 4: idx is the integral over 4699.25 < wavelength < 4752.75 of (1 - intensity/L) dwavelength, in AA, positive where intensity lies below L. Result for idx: -3.0 AA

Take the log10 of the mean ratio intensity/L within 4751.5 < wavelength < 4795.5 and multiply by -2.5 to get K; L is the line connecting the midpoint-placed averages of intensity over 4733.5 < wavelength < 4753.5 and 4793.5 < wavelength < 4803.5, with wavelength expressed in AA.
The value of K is 0.117 mag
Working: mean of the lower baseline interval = 287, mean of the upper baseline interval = 293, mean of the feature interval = 260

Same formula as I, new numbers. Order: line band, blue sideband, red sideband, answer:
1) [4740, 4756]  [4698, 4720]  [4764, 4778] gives -0.18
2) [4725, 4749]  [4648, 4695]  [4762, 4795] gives -0.07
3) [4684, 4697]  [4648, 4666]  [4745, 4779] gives 0.04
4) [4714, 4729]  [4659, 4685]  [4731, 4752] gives -0.08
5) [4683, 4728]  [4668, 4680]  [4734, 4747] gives 0.01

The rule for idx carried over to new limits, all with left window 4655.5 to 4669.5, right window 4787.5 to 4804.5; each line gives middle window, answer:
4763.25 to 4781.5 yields 1.82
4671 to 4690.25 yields 0.59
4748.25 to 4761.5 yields -0.49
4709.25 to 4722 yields -0.22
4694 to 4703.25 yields 0.75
